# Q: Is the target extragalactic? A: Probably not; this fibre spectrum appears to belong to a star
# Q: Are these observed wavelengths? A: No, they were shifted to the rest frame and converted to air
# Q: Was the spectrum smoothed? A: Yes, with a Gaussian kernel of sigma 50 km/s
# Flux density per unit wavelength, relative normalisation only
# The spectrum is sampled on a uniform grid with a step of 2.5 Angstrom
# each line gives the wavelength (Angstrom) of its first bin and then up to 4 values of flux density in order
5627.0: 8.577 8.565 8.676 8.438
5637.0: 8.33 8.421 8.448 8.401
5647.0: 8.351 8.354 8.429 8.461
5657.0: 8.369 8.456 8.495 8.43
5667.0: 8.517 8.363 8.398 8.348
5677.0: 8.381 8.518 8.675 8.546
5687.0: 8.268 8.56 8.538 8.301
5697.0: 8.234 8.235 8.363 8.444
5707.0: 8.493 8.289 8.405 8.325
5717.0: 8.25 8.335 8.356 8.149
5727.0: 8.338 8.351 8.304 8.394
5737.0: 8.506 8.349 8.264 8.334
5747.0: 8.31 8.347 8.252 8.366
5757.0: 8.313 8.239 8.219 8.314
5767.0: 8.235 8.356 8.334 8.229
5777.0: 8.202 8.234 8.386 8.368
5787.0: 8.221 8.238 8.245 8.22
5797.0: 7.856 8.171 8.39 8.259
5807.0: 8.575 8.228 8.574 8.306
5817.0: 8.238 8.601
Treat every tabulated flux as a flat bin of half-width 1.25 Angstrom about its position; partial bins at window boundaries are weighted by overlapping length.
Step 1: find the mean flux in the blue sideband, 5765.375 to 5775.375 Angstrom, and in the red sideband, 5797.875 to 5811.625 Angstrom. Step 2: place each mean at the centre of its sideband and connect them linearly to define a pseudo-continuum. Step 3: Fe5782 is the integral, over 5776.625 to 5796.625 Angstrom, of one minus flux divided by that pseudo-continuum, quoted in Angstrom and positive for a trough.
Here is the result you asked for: 0.1 Angstrom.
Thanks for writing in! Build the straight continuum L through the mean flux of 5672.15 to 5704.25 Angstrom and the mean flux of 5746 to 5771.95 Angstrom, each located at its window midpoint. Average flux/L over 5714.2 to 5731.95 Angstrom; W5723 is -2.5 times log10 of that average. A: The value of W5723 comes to 0.01 mag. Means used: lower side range 8.41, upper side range 8.3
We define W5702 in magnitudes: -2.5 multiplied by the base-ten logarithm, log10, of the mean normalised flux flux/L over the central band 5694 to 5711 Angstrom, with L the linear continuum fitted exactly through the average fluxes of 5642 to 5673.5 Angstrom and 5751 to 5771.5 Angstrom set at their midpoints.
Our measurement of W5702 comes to 0.00 mag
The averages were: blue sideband 8.42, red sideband 8.29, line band 8.34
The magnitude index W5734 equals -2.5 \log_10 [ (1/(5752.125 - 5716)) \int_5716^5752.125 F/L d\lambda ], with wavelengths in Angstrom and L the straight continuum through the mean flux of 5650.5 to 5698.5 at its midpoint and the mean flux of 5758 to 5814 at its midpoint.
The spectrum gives 0.00 mag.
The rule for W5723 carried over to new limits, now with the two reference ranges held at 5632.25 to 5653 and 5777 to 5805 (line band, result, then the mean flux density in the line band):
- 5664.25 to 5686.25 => -0.01 mag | 8.46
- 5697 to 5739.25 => 0.00 mag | 8.34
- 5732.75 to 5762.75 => -0.01 mag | 8.33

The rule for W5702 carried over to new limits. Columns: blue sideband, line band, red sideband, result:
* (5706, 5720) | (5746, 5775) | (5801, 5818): 0.01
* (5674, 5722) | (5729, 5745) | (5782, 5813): 0.00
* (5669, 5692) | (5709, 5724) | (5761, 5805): 0.01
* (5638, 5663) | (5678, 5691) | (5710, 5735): -0.02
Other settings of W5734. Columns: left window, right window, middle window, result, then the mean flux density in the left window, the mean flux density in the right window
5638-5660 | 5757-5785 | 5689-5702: 0.00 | 8.41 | 8.28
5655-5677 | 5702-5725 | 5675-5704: 0.00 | 8.42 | 8.35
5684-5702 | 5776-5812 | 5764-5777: 0.00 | 8.37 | 8.27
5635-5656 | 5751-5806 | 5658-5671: -0.01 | 8.4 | 8.26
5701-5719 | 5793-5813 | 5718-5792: 0.00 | 8.37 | 8.28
